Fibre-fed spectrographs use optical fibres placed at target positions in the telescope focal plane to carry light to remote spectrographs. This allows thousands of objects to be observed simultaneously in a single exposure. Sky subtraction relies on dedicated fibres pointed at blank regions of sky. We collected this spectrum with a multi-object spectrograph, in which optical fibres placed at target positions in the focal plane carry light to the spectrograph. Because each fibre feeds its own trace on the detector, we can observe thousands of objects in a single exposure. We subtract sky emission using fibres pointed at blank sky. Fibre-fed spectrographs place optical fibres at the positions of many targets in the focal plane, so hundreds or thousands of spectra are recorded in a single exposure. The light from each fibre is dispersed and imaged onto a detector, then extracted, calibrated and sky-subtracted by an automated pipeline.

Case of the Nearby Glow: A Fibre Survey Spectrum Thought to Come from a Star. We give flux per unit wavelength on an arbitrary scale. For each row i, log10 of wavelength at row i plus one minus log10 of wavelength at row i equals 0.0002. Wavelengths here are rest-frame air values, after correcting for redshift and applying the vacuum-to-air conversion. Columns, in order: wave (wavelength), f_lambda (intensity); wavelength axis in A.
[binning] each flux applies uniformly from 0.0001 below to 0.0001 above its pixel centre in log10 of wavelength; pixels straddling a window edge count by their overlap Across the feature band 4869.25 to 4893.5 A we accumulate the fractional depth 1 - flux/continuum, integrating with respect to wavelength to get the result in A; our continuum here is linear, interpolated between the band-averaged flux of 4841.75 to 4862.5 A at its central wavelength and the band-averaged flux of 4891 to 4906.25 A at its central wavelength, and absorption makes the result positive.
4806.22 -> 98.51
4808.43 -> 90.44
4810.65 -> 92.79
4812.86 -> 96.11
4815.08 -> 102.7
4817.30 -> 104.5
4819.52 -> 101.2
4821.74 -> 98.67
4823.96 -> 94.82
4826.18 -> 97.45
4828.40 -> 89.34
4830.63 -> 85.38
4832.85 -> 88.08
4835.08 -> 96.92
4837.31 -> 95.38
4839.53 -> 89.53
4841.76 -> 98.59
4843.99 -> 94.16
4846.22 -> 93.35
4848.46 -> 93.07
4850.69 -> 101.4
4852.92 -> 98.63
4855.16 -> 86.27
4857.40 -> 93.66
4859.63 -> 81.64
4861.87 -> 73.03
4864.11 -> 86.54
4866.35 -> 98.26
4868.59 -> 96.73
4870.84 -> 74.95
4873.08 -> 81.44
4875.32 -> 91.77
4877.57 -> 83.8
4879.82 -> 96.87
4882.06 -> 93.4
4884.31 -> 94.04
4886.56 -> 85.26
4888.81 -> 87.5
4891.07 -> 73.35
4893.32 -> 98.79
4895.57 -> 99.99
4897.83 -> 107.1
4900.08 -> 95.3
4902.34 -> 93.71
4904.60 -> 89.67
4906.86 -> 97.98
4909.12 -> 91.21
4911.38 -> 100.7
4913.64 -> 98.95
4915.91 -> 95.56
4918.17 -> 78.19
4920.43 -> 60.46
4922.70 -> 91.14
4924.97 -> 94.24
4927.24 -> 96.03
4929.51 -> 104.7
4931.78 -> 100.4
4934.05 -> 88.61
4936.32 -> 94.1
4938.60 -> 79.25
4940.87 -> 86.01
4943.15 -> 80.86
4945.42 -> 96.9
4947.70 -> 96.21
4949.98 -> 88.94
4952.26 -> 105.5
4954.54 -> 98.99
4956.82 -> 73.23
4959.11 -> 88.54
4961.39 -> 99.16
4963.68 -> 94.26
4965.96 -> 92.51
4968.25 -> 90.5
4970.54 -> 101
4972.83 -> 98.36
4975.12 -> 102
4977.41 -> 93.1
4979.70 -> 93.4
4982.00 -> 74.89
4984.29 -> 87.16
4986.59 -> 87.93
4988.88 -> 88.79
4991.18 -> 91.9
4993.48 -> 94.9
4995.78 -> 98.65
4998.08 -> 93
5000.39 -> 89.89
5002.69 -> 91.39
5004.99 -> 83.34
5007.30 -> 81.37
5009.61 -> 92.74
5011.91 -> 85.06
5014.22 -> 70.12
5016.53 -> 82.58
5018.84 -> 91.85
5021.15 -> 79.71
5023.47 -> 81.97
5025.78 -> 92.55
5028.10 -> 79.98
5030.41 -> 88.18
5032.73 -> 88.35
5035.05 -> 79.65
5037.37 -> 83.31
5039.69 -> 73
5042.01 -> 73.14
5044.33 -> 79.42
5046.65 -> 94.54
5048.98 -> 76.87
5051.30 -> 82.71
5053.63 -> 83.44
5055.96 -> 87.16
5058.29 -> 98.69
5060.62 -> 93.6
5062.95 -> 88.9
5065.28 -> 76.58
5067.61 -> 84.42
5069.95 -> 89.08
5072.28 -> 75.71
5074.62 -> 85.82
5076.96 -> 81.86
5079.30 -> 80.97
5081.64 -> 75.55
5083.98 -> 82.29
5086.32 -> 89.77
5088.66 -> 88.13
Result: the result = 1.8 A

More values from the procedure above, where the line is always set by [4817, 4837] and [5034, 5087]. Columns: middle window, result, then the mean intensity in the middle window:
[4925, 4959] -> -1.1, 92.1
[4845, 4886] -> 1.3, 89.9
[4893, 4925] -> -0.7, 92.7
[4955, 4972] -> -0.7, 91.7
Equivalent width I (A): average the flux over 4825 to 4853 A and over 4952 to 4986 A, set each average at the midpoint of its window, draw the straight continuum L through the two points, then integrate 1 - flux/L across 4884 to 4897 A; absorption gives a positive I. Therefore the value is 0.5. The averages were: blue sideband 93.8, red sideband 92.4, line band 89.9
